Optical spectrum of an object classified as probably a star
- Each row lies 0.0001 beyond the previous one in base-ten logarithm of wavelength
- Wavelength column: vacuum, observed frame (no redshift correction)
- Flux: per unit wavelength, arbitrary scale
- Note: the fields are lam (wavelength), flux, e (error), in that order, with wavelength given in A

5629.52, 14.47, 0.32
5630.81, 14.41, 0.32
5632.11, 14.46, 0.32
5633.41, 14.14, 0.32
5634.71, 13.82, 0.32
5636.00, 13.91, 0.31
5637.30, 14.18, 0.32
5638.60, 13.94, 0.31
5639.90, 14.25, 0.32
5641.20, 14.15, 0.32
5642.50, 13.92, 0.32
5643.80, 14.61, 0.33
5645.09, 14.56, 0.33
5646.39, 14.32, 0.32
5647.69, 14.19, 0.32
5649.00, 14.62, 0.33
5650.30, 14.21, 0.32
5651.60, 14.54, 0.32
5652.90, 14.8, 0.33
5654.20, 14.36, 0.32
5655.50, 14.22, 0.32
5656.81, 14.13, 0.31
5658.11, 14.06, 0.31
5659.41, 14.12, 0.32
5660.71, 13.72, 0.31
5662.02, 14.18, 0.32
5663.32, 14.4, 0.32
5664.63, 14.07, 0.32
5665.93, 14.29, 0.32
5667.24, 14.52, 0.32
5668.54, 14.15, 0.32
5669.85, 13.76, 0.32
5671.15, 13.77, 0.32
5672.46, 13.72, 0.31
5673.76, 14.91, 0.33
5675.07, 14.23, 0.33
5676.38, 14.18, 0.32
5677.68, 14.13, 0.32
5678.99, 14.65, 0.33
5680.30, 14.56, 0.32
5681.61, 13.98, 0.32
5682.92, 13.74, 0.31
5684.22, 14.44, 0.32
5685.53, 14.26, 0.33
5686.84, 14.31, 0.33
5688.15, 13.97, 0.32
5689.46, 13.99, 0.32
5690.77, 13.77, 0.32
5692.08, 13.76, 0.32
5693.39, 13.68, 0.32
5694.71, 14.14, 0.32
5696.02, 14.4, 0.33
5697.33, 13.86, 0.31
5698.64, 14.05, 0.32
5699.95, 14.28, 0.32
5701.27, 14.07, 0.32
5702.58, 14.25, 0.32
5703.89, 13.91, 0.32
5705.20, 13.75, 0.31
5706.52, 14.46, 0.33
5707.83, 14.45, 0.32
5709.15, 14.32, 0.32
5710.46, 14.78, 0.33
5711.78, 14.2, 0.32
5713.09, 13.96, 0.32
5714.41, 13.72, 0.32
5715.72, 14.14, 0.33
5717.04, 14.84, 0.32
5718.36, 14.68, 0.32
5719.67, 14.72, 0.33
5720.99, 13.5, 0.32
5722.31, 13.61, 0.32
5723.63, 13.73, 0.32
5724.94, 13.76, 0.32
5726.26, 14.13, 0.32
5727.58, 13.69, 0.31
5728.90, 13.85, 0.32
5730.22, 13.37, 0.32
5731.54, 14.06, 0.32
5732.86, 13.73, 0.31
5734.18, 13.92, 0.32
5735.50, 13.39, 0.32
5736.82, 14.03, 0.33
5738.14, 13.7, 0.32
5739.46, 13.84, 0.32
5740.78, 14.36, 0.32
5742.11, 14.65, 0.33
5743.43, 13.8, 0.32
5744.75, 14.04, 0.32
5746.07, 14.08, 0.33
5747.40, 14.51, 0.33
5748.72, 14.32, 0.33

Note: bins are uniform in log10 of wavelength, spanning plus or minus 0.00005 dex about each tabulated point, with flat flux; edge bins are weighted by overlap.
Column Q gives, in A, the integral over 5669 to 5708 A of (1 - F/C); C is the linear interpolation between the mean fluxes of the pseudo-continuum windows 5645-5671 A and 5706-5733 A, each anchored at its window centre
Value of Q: 0.15 A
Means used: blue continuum 14.2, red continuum 14.1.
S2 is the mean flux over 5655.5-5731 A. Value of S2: 14.1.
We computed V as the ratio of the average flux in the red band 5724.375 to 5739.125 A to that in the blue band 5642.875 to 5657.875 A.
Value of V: 1.0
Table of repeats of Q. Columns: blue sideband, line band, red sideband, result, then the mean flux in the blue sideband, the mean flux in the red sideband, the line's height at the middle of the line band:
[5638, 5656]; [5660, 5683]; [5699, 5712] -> 0.20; 14.3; 14.2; 14.3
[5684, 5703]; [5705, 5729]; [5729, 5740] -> -0.42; 14.1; 13.8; 13.9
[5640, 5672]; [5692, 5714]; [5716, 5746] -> -0.11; 14.2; 14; 14.1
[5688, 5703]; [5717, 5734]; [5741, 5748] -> 0.23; 14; 14.2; 14.1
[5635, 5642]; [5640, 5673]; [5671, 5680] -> -0.13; 14.1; 14.3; 14.2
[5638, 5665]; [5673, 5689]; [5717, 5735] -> -0.16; 14.3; 13.9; 14.1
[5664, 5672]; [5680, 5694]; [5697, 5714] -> 0.10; 14.1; 14.2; 14.1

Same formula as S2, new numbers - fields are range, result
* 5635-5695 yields 14.2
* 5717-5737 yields 13.9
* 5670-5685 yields 14.2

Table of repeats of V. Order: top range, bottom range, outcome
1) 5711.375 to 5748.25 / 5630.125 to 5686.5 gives 0.98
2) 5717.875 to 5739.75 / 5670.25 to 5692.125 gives 0.98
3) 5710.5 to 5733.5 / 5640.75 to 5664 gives 0.98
